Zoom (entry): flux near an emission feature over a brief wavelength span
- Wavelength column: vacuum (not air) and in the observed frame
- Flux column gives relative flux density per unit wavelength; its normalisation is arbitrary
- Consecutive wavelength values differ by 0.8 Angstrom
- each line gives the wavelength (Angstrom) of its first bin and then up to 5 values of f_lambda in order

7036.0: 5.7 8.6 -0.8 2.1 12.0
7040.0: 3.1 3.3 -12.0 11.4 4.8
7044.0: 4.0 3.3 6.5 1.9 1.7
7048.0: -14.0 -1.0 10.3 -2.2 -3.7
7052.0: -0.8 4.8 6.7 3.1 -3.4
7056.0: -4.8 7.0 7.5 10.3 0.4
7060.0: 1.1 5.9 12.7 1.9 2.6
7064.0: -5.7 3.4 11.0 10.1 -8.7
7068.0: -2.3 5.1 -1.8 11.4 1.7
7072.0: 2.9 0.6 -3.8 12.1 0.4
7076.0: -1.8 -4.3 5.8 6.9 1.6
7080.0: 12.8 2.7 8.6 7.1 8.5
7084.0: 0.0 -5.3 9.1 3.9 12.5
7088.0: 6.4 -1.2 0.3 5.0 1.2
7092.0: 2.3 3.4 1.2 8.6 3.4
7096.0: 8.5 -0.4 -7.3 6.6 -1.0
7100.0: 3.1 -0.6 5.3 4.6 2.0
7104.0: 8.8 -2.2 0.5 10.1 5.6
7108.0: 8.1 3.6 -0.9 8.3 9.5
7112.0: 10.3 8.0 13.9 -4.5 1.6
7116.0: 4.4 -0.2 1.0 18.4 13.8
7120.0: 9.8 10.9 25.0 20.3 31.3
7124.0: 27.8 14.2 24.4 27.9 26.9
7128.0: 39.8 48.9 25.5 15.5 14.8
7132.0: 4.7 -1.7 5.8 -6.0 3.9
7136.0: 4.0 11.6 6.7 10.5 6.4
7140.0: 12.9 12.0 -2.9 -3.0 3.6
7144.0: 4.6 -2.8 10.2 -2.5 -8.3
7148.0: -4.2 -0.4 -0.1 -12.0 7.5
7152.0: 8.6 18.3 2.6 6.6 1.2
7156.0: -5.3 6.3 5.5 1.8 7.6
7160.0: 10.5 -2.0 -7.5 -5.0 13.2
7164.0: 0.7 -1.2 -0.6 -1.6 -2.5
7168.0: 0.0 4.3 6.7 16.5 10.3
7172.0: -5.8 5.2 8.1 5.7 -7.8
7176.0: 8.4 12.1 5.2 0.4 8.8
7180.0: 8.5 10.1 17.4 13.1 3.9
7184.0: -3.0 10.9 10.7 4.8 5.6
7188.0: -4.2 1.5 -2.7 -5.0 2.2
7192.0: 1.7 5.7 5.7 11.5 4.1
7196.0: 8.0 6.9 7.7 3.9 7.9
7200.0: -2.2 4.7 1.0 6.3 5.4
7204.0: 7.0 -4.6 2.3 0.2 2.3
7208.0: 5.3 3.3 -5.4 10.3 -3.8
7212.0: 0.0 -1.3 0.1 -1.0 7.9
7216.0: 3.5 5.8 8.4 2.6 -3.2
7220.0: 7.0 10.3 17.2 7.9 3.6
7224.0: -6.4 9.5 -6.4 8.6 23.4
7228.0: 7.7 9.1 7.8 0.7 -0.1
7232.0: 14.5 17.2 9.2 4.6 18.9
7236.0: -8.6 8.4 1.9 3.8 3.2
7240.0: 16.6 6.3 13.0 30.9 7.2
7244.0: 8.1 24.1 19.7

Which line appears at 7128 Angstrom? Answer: [O II]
